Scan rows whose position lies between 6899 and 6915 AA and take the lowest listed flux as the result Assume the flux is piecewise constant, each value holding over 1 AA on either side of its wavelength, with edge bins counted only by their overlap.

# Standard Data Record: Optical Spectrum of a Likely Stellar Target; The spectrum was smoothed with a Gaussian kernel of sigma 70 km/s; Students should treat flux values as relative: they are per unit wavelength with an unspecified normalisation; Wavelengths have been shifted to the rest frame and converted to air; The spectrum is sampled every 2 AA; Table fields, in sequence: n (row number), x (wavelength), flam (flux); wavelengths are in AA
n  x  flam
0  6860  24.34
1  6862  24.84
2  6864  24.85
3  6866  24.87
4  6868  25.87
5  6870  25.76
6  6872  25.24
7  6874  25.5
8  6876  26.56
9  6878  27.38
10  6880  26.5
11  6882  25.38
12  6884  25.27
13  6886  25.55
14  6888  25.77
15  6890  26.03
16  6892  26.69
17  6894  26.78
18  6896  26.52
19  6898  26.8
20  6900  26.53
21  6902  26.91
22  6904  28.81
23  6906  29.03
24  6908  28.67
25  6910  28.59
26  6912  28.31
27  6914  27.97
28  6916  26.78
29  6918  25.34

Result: 26.53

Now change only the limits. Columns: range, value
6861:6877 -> 24.84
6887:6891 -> 25.77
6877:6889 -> 25.27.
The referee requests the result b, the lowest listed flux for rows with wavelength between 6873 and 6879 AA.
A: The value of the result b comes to 25.5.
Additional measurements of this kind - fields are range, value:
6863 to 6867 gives 24.85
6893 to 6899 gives 26.52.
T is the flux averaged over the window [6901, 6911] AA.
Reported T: 28.4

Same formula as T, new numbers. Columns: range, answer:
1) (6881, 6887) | 25.4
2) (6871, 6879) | 26.2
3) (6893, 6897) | 26.6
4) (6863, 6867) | 24.9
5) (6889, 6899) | 26.6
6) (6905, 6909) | 28.9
